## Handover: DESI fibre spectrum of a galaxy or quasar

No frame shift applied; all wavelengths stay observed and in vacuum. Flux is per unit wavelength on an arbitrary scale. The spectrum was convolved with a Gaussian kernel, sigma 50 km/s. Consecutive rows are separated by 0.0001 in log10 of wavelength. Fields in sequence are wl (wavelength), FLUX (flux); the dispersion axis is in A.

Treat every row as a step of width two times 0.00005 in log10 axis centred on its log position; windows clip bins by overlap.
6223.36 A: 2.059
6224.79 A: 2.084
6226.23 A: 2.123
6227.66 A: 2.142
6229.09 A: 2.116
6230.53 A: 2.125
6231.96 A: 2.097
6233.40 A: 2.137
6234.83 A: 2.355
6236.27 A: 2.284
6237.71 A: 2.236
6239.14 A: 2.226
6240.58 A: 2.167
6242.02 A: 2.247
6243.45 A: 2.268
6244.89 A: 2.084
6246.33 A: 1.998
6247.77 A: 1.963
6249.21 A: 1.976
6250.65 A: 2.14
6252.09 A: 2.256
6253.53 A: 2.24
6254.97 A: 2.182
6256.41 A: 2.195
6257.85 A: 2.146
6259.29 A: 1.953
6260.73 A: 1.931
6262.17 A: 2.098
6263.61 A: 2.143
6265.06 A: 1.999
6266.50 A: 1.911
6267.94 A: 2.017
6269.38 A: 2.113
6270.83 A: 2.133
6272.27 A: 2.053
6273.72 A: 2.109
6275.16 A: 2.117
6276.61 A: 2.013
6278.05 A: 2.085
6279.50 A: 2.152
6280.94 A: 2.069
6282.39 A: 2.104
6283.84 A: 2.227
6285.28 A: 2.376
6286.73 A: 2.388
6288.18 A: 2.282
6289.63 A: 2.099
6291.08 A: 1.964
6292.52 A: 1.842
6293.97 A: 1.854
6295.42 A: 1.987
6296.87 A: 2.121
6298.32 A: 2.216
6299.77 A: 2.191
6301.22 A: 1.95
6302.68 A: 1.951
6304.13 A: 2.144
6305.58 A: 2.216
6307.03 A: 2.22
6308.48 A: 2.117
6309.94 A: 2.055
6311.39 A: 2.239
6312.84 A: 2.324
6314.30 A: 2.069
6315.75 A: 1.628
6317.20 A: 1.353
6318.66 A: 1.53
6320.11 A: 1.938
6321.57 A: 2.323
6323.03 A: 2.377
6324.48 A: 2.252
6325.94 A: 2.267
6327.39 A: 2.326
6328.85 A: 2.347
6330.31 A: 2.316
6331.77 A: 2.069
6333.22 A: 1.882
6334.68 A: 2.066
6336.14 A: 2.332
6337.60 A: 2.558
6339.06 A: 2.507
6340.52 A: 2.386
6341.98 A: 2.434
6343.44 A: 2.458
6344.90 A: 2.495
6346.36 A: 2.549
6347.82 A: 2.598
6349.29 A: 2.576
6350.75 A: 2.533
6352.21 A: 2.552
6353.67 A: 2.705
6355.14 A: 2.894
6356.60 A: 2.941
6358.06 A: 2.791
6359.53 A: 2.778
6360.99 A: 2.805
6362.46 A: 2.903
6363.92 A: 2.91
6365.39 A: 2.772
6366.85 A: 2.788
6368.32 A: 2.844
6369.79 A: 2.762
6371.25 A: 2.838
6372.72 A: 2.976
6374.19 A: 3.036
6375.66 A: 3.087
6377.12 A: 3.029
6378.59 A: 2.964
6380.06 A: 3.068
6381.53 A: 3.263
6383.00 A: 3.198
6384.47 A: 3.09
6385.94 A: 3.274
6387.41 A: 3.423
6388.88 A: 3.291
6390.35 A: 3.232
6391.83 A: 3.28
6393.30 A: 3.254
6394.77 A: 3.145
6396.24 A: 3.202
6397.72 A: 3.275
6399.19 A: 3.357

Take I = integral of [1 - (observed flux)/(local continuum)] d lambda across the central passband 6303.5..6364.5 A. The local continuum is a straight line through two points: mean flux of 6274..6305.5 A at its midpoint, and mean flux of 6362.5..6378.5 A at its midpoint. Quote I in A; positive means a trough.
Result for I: 4.81 A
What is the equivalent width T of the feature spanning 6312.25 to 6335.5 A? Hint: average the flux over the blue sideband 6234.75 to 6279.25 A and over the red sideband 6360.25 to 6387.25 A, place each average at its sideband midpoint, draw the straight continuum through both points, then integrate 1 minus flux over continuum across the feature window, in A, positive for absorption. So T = 4.89 A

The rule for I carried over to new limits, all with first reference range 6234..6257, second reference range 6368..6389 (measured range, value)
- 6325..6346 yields 3.5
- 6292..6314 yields 4.0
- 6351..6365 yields 0.7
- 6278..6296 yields 2.5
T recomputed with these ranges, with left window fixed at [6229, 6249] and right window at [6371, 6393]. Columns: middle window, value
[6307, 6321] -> 3.9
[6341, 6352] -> 1.4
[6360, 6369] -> 0.6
